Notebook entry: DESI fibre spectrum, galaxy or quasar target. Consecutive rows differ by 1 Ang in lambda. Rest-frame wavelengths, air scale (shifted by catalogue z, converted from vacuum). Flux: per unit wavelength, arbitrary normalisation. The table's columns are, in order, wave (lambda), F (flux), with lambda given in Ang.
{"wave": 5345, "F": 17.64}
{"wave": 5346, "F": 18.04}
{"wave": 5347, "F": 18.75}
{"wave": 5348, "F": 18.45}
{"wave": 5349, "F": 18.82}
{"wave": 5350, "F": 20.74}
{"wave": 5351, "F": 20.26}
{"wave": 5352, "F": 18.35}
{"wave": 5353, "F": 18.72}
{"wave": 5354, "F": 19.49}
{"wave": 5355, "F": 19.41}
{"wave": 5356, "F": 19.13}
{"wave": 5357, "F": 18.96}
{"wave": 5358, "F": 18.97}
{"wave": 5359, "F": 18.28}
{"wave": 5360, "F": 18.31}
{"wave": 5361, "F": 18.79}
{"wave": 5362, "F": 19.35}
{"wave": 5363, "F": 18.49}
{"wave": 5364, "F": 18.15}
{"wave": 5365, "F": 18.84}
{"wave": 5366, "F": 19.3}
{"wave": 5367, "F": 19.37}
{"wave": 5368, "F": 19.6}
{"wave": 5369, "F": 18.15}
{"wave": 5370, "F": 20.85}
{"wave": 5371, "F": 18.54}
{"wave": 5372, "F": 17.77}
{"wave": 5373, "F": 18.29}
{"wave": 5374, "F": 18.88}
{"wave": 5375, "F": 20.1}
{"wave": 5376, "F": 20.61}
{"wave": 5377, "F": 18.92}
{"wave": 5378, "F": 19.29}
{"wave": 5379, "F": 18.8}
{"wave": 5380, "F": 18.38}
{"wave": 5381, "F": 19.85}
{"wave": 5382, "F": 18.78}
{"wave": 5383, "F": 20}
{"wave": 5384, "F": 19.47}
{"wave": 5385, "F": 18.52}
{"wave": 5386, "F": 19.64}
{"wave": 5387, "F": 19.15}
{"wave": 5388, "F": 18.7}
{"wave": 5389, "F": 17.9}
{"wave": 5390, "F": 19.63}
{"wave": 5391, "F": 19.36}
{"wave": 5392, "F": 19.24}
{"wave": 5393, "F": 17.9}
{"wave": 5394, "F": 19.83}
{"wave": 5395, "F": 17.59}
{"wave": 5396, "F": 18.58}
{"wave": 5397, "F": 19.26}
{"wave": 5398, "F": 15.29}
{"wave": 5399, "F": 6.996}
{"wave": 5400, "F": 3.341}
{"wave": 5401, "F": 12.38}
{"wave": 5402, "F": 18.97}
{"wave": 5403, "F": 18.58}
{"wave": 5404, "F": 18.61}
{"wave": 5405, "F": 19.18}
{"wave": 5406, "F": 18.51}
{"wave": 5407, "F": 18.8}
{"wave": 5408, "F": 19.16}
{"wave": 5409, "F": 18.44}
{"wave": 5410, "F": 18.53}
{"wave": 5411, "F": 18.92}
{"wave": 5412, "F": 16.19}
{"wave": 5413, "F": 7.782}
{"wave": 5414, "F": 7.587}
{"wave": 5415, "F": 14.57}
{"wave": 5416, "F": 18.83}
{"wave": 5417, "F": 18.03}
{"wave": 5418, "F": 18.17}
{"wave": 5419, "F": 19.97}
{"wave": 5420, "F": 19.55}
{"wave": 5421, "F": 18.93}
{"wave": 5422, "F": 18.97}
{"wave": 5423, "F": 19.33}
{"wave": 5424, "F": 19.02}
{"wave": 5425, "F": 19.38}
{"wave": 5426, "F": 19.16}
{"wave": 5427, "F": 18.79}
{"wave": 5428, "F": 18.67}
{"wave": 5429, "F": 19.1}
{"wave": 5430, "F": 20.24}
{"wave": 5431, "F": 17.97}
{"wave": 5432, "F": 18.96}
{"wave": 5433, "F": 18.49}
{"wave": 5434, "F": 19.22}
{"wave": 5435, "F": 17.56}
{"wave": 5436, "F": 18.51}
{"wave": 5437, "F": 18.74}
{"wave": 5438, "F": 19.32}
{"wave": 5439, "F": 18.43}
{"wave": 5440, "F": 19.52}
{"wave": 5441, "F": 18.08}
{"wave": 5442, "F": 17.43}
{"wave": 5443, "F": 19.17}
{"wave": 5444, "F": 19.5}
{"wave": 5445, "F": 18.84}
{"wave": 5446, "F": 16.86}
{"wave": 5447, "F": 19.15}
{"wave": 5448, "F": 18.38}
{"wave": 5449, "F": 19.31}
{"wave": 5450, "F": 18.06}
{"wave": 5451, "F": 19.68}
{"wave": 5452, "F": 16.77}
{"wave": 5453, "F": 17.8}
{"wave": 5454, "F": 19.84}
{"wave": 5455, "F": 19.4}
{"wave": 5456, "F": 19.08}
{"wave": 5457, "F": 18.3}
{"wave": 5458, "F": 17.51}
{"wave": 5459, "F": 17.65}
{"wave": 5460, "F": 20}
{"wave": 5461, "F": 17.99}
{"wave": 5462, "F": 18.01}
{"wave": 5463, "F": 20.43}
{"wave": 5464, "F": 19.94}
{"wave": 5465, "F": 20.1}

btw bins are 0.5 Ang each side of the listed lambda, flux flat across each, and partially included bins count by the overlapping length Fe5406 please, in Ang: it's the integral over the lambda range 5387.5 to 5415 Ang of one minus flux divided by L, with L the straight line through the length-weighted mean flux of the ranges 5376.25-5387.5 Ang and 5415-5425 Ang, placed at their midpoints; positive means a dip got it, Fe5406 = 3.7 Ang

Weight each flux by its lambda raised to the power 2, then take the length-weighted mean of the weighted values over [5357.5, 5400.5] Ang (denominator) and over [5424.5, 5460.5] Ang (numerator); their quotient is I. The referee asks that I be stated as 1.05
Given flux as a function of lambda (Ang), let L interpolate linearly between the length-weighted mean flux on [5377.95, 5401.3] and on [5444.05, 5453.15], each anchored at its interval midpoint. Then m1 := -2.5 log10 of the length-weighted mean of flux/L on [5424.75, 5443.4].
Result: -0.04 mag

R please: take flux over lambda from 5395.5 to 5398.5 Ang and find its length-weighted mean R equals 17.7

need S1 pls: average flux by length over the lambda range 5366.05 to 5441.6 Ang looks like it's 18.1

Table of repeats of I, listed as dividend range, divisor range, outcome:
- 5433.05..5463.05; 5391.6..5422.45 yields 1.13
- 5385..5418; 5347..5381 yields 0.89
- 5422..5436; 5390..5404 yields 1.18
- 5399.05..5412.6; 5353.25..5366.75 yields 0.89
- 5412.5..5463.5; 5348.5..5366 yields 0.99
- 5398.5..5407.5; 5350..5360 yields 0.80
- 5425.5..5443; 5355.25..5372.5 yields 1.02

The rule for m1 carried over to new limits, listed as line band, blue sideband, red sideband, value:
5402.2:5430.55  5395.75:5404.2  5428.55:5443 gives -0.10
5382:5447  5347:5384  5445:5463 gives 0.06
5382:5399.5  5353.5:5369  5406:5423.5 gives -0.01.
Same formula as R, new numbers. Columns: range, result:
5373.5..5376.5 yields 19.9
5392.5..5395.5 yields 18.4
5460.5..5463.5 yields 18.8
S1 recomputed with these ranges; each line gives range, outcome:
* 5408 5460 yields 18.2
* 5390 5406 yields 16.5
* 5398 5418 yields 15.5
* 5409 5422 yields 16.6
